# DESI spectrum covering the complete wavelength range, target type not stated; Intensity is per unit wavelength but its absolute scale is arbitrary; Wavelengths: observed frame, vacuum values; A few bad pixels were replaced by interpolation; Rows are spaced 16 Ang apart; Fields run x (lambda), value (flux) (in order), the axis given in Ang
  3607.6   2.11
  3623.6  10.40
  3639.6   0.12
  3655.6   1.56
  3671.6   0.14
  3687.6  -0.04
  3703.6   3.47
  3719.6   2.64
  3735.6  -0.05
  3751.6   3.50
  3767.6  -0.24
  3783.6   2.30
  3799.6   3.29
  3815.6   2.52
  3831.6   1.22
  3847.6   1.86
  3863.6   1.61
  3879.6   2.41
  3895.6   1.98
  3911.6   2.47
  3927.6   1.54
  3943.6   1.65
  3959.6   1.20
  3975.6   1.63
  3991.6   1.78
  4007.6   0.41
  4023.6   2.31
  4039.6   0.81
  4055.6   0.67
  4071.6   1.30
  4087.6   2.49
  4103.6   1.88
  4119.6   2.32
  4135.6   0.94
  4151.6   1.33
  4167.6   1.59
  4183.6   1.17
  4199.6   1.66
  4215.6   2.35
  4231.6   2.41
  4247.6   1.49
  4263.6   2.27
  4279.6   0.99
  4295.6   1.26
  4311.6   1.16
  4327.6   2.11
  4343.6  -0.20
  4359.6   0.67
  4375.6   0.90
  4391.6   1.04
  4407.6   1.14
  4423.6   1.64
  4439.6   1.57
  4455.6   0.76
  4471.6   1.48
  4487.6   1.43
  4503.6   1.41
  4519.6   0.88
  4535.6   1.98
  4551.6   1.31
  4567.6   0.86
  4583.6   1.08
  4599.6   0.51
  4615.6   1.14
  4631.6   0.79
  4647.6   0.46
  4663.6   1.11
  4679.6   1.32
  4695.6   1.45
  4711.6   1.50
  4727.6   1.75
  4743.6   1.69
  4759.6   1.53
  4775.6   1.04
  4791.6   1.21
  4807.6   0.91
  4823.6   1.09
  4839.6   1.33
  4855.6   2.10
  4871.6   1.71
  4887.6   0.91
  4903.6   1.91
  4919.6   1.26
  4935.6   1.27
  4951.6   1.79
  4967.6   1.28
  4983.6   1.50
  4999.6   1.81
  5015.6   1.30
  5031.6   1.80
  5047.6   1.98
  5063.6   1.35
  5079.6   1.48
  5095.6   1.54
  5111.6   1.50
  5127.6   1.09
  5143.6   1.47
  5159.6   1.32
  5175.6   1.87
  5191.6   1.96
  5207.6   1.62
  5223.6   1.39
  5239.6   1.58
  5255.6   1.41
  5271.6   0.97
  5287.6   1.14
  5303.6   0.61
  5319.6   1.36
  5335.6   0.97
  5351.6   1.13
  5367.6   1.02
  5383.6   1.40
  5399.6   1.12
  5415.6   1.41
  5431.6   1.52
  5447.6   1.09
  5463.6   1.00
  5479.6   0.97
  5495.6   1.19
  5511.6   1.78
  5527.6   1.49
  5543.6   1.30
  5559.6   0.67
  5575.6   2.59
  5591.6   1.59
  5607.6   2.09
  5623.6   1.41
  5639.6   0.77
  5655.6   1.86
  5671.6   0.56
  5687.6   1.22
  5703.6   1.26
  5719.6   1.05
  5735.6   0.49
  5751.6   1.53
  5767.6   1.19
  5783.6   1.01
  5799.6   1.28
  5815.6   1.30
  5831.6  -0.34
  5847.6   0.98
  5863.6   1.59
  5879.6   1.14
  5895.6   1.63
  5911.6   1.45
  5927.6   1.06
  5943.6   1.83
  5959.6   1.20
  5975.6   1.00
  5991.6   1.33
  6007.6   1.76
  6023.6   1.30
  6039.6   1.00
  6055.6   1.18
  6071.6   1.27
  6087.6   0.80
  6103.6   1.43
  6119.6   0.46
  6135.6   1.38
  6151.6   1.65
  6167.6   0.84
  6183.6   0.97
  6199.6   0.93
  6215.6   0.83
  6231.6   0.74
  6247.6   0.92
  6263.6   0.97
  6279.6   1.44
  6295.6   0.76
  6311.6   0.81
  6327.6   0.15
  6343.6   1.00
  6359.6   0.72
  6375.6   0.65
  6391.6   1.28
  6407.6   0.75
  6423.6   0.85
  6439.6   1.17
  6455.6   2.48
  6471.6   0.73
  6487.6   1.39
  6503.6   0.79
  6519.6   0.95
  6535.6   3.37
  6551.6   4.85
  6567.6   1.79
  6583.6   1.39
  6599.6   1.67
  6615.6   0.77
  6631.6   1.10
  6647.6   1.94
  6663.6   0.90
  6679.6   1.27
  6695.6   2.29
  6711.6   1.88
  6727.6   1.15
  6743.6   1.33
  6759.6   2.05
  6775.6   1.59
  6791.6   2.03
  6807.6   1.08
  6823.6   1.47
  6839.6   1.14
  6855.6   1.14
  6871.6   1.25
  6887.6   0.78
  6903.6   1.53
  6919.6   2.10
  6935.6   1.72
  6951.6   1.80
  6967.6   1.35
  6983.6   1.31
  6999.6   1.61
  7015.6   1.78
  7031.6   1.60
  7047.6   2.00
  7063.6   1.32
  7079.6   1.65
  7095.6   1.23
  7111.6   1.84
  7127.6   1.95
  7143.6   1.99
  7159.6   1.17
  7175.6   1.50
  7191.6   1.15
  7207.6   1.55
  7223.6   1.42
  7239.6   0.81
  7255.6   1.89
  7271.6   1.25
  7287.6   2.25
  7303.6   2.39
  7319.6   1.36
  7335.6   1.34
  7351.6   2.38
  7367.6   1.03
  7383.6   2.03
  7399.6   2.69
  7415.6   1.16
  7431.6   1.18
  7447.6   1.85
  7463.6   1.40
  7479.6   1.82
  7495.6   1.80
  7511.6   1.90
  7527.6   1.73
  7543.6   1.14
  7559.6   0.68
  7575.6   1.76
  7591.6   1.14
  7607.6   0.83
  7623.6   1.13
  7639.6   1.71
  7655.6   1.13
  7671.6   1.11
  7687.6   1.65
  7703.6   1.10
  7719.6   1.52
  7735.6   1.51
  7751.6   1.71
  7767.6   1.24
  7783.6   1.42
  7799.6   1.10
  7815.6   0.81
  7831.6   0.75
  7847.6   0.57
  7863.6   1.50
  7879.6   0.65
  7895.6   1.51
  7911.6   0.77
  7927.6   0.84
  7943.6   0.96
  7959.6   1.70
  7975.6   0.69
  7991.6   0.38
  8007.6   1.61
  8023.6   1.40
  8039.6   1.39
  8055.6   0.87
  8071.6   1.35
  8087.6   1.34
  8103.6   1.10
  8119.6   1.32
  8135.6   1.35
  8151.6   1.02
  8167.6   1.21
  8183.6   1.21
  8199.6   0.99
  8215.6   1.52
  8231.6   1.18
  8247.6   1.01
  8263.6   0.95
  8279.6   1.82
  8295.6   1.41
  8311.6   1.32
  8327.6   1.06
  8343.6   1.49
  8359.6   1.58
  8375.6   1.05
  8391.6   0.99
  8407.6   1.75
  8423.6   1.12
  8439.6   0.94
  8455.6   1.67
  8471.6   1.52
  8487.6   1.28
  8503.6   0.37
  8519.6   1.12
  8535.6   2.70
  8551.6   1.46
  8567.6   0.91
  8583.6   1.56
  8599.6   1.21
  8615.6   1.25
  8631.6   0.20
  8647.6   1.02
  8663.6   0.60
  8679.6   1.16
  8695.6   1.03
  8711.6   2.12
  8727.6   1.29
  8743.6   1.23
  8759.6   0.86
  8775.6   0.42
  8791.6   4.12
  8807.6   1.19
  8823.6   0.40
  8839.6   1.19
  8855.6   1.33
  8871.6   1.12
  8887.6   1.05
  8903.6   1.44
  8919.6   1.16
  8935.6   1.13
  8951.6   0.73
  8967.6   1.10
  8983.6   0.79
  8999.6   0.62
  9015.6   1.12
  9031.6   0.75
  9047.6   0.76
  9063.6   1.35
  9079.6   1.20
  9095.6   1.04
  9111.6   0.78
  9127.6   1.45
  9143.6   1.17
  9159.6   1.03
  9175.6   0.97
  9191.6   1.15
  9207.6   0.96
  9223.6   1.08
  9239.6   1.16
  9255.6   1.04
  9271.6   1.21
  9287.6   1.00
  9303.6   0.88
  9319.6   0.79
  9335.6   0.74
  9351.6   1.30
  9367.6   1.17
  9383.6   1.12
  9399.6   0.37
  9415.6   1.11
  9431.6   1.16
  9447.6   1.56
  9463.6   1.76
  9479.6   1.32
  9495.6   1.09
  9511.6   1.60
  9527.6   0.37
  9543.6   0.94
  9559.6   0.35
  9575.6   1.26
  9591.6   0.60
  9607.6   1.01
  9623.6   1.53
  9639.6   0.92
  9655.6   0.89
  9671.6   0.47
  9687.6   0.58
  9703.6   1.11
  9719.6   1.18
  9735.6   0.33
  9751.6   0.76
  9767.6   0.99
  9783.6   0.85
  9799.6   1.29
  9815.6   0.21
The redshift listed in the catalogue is 0.755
